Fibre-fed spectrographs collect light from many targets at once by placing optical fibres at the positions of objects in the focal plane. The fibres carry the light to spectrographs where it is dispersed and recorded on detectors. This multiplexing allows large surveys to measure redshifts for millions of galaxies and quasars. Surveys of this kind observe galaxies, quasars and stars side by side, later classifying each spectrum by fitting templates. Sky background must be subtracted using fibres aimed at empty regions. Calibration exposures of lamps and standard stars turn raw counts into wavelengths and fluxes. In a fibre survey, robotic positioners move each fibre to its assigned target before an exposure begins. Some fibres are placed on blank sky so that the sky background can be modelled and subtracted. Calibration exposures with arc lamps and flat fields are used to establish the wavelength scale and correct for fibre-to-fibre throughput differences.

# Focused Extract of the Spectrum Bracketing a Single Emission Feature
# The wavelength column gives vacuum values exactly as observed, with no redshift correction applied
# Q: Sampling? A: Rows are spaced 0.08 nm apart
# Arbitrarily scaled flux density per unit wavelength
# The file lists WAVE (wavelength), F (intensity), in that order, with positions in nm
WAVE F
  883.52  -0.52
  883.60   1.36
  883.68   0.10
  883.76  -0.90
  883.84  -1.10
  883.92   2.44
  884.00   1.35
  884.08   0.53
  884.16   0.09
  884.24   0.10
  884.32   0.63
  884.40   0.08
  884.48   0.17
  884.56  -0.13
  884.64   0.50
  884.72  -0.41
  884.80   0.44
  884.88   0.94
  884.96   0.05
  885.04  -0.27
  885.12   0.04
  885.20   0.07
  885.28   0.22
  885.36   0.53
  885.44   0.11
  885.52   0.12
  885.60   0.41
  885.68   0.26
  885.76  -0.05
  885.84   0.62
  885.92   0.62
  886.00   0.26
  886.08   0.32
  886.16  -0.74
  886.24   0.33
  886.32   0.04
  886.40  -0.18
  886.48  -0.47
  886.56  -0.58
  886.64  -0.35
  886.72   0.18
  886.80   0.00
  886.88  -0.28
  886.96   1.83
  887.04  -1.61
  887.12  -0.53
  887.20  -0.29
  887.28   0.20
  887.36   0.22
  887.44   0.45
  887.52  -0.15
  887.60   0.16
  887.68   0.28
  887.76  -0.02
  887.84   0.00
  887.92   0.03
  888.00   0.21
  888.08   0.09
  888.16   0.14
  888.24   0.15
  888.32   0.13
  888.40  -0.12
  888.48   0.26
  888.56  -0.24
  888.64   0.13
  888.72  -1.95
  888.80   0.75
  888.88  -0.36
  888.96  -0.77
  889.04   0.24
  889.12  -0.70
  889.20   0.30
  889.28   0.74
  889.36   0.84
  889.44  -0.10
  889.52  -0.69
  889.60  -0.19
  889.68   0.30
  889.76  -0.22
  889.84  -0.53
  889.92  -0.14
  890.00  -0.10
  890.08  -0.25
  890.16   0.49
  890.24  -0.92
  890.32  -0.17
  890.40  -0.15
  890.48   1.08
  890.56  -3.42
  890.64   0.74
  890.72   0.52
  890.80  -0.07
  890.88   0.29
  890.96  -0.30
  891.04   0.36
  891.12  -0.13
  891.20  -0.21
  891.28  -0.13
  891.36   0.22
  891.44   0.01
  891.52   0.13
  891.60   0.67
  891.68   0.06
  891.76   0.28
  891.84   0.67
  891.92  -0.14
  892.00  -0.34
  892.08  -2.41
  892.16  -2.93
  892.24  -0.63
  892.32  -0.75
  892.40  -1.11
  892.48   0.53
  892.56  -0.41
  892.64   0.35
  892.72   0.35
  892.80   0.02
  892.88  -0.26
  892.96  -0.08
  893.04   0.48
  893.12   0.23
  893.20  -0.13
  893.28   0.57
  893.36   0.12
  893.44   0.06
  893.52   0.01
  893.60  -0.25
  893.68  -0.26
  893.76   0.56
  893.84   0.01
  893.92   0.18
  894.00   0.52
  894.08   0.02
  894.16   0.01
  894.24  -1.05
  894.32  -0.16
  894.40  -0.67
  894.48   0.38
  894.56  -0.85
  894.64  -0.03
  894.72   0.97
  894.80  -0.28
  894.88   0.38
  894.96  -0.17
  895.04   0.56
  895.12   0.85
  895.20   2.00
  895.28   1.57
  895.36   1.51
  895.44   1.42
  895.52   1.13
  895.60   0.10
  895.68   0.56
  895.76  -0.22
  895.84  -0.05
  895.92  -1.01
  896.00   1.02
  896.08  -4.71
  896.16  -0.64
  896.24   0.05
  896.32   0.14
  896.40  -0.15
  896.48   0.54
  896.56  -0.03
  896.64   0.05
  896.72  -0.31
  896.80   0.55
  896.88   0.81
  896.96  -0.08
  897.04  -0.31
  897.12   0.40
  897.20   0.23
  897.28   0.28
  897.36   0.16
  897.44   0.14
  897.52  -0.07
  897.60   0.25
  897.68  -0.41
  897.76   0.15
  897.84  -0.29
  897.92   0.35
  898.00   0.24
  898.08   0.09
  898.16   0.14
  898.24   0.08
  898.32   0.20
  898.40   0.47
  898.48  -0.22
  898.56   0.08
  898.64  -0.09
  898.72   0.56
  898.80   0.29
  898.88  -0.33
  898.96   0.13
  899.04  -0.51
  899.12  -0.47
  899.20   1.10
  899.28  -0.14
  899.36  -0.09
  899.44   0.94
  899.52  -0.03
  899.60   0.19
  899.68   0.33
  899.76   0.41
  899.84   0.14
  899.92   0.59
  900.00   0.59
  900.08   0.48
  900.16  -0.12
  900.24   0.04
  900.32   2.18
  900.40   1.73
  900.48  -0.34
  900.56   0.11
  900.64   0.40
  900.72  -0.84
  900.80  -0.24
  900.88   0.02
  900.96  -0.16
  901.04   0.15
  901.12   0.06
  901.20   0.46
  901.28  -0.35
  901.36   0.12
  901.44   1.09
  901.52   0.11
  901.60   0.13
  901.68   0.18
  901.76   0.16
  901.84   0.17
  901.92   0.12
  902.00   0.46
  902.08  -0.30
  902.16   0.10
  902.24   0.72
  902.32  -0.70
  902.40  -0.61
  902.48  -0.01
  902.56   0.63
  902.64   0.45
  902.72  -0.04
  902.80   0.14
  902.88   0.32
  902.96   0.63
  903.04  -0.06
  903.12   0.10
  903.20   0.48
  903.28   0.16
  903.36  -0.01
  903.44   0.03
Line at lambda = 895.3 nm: H-gamma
